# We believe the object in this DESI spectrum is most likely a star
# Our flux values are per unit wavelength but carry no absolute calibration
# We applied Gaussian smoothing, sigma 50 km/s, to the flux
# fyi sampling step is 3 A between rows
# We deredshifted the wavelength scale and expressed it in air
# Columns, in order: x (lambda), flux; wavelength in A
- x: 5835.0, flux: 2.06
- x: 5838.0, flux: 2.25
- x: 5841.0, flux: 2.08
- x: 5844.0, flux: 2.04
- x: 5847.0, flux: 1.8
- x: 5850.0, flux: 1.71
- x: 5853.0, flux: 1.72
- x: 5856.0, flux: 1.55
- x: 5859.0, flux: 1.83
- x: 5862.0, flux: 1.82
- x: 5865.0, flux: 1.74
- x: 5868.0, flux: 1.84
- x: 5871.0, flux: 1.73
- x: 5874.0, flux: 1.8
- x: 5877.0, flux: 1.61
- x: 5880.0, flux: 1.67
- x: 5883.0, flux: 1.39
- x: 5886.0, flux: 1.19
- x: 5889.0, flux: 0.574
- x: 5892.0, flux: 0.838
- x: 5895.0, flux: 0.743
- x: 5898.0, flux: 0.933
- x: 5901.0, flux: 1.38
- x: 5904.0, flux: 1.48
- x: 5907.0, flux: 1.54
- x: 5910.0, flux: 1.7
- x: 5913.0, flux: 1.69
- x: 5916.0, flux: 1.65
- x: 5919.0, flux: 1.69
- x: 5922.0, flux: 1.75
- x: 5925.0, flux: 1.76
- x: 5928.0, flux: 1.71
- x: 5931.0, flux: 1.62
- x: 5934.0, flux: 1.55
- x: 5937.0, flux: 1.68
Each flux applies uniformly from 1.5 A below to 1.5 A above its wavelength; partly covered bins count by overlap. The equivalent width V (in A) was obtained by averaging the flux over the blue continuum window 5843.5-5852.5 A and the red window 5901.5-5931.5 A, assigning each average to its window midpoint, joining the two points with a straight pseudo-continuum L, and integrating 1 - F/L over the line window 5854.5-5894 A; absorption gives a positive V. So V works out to 5.9 A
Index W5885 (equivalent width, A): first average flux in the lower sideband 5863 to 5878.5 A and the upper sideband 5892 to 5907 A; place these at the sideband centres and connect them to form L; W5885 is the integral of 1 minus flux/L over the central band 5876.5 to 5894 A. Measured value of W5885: 3.49 A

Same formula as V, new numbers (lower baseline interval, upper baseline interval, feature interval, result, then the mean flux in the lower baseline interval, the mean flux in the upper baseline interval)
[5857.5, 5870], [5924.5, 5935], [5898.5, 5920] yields 1.8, 1.8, 1.66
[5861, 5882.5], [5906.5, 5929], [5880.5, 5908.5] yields 9.3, 1.73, 1.69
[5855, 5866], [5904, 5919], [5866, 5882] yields 0.0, 1.74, 1.63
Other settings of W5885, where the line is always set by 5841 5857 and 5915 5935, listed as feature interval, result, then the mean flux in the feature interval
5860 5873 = -0.09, 1.79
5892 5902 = 4.35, 0.973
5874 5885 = 1.12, 1.57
